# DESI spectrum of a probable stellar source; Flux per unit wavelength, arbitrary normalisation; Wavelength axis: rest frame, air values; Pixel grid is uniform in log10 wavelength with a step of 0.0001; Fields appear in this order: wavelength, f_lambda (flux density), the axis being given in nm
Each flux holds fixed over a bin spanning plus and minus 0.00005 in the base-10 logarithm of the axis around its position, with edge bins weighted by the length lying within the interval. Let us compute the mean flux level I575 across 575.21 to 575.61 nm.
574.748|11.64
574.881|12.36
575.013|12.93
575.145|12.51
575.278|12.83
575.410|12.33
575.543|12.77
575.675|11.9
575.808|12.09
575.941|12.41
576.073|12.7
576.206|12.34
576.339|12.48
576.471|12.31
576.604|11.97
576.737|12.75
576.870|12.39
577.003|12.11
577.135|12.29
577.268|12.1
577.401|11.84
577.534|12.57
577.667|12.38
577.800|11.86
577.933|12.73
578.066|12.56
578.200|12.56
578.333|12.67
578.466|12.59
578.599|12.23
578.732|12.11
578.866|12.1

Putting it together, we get 12.6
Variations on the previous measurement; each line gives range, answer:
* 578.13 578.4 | 12.6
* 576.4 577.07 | 12.3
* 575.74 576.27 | 12.4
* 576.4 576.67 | 12.2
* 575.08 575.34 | 12.6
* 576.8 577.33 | 12.2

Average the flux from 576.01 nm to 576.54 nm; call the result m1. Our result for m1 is 12.4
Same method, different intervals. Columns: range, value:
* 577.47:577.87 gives 12.3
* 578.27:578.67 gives 12.5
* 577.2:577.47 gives 12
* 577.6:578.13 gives 12.4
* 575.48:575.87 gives 12.3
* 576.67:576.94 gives 12.5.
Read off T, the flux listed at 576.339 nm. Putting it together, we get 12.48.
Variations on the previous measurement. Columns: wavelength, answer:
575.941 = 12.41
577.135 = 12.29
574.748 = 11.64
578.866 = 12.1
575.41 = 12.33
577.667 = 12.38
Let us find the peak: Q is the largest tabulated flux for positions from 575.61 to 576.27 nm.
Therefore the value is 12.7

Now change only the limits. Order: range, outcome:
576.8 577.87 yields 12.57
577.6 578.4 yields 12.73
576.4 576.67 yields 12.31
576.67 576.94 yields 12.75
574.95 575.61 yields 12.93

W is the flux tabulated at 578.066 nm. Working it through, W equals 12.56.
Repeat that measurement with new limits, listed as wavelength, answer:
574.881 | 12.36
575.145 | 12.51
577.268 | 12.1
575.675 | 11.9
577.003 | 12.11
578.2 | 12.56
